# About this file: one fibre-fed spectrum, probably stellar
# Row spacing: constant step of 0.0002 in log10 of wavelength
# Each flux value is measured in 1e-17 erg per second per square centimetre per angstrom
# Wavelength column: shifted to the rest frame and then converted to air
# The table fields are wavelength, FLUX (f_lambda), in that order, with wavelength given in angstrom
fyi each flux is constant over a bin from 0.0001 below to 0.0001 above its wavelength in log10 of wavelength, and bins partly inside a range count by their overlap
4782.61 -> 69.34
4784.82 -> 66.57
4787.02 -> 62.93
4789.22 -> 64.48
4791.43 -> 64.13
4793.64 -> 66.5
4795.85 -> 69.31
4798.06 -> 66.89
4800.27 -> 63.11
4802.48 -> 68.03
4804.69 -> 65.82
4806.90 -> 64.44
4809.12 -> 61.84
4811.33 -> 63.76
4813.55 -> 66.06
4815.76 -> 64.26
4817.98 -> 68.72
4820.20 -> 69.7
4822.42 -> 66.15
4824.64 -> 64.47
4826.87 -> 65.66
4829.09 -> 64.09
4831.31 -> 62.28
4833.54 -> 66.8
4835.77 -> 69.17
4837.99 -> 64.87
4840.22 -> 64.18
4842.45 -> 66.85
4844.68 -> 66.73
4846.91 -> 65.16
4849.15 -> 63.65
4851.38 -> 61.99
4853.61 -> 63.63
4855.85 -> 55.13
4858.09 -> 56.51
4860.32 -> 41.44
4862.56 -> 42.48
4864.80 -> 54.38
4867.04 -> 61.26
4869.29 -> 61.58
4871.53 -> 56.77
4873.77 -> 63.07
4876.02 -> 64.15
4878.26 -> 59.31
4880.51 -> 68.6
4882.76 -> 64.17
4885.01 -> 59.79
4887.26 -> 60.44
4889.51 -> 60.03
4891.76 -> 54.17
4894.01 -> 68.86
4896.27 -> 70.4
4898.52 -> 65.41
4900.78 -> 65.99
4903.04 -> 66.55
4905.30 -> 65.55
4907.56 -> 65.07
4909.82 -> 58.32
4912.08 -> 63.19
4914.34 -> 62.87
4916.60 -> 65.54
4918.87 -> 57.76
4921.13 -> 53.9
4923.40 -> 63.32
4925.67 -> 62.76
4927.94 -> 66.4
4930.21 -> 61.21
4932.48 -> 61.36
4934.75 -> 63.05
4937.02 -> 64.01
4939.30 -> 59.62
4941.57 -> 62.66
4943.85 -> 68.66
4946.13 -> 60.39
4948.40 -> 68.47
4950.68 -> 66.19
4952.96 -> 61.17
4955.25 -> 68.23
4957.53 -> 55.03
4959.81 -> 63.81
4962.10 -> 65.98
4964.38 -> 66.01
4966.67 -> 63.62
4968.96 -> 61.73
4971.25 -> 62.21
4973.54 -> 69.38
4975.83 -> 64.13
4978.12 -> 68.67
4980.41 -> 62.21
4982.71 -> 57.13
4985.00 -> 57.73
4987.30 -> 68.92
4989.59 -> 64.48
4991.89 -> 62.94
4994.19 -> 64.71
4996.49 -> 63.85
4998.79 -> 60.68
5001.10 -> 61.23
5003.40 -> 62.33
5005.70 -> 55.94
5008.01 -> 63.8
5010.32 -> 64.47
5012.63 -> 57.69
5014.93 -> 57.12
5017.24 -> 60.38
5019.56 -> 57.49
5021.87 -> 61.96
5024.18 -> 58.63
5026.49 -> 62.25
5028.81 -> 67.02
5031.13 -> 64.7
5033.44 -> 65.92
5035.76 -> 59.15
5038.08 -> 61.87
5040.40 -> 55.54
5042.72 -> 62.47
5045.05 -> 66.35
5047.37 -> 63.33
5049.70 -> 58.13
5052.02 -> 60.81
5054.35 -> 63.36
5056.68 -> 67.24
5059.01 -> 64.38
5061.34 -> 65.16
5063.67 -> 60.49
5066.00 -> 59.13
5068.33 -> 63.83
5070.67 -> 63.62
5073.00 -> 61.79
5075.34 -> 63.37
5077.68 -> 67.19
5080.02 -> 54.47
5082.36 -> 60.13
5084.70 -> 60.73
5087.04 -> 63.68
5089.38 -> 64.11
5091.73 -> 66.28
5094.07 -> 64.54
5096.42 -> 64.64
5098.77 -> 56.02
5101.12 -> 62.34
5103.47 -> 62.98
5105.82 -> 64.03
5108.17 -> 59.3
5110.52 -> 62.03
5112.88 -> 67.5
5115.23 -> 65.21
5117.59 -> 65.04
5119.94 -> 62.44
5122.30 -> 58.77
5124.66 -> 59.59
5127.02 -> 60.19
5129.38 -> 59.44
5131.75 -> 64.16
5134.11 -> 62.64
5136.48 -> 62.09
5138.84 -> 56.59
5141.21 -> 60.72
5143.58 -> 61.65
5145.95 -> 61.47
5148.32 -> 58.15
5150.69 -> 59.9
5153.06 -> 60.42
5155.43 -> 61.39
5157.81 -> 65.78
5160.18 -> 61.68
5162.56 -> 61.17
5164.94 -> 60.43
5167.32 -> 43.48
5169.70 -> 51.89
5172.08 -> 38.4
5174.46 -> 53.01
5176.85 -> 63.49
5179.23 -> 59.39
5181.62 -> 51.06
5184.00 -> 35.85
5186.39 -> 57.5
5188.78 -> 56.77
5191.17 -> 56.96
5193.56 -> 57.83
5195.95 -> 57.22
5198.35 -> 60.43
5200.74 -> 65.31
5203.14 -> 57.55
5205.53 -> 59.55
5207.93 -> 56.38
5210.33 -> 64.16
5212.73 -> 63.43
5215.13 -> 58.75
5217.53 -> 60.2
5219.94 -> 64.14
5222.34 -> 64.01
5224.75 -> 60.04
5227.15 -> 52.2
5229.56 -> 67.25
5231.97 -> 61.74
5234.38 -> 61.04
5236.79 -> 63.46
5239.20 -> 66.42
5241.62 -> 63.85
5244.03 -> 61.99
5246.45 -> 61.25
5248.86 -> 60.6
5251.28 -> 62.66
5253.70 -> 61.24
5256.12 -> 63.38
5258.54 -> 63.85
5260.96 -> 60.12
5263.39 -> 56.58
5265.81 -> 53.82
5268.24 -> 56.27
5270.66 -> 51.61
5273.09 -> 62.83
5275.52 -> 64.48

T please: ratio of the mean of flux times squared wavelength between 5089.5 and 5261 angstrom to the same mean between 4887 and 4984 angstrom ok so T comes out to 1.04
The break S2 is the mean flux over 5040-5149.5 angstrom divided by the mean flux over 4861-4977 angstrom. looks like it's 1.0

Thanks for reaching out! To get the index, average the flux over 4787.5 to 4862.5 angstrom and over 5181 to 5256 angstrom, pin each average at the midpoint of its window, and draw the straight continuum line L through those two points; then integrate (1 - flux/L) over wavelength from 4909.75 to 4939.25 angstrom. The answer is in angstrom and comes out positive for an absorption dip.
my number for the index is 0.4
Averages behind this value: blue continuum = 63.8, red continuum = 59.8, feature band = 61.9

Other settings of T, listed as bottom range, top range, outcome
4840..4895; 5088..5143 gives 1.14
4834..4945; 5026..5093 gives 1.08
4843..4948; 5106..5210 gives 1.06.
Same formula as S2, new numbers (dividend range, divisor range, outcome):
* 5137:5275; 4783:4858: 0.91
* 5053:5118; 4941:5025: 1.00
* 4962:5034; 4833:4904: 1.02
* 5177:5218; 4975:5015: 0.93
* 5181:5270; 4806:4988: 0.95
